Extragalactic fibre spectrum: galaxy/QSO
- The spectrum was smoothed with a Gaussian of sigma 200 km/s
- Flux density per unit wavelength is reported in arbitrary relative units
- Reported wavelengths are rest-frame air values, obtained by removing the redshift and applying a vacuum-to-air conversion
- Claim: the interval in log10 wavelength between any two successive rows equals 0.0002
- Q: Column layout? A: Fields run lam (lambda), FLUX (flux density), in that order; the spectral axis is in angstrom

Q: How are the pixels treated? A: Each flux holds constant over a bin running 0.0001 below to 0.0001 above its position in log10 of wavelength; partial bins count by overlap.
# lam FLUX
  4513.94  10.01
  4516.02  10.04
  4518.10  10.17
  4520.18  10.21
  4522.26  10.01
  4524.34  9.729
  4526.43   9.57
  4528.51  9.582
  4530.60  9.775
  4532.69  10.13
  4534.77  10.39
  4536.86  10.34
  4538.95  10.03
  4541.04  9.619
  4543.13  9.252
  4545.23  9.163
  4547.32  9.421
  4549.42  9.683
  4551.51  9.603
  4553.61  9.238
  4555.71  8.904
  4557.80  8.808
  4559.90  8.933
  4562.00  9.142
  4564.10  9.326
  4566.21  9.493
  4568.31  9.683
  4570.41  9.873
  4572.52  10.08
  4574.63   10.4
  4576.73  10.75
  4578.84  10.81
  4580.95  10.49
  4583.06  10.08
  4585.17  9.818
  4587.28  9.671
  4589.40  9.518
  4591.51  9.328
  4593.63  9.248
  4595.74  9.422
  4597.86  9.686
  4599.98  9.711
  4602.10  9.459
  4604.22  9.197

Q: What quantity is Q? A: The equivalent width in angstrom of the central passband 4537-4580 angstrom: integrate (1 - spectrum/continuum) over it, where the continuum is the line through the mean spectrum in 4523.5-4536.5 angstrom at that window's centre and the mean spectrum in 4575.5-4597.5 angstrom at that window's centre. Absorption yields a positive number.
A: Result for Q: 1.2 angstrom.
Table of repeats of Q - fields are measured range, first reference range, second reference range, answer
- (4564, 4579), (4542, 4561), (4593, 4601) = -1.1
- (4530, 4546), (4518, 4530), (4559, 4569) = -0.3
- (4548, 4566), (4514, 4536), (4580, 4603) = 1.1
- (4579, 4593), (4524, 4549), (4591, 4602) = -0.5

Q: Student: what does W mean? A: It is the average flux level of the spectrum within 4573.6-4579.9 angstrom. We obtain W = 10.7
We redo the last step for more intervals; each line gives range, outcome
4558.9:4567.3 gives 9.22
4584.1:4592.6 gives 9.58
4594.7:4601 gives 9.6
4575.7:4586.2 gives 10.4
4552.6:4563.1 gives 9.01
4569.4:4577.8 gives 10.3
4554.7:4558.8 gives 8.87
